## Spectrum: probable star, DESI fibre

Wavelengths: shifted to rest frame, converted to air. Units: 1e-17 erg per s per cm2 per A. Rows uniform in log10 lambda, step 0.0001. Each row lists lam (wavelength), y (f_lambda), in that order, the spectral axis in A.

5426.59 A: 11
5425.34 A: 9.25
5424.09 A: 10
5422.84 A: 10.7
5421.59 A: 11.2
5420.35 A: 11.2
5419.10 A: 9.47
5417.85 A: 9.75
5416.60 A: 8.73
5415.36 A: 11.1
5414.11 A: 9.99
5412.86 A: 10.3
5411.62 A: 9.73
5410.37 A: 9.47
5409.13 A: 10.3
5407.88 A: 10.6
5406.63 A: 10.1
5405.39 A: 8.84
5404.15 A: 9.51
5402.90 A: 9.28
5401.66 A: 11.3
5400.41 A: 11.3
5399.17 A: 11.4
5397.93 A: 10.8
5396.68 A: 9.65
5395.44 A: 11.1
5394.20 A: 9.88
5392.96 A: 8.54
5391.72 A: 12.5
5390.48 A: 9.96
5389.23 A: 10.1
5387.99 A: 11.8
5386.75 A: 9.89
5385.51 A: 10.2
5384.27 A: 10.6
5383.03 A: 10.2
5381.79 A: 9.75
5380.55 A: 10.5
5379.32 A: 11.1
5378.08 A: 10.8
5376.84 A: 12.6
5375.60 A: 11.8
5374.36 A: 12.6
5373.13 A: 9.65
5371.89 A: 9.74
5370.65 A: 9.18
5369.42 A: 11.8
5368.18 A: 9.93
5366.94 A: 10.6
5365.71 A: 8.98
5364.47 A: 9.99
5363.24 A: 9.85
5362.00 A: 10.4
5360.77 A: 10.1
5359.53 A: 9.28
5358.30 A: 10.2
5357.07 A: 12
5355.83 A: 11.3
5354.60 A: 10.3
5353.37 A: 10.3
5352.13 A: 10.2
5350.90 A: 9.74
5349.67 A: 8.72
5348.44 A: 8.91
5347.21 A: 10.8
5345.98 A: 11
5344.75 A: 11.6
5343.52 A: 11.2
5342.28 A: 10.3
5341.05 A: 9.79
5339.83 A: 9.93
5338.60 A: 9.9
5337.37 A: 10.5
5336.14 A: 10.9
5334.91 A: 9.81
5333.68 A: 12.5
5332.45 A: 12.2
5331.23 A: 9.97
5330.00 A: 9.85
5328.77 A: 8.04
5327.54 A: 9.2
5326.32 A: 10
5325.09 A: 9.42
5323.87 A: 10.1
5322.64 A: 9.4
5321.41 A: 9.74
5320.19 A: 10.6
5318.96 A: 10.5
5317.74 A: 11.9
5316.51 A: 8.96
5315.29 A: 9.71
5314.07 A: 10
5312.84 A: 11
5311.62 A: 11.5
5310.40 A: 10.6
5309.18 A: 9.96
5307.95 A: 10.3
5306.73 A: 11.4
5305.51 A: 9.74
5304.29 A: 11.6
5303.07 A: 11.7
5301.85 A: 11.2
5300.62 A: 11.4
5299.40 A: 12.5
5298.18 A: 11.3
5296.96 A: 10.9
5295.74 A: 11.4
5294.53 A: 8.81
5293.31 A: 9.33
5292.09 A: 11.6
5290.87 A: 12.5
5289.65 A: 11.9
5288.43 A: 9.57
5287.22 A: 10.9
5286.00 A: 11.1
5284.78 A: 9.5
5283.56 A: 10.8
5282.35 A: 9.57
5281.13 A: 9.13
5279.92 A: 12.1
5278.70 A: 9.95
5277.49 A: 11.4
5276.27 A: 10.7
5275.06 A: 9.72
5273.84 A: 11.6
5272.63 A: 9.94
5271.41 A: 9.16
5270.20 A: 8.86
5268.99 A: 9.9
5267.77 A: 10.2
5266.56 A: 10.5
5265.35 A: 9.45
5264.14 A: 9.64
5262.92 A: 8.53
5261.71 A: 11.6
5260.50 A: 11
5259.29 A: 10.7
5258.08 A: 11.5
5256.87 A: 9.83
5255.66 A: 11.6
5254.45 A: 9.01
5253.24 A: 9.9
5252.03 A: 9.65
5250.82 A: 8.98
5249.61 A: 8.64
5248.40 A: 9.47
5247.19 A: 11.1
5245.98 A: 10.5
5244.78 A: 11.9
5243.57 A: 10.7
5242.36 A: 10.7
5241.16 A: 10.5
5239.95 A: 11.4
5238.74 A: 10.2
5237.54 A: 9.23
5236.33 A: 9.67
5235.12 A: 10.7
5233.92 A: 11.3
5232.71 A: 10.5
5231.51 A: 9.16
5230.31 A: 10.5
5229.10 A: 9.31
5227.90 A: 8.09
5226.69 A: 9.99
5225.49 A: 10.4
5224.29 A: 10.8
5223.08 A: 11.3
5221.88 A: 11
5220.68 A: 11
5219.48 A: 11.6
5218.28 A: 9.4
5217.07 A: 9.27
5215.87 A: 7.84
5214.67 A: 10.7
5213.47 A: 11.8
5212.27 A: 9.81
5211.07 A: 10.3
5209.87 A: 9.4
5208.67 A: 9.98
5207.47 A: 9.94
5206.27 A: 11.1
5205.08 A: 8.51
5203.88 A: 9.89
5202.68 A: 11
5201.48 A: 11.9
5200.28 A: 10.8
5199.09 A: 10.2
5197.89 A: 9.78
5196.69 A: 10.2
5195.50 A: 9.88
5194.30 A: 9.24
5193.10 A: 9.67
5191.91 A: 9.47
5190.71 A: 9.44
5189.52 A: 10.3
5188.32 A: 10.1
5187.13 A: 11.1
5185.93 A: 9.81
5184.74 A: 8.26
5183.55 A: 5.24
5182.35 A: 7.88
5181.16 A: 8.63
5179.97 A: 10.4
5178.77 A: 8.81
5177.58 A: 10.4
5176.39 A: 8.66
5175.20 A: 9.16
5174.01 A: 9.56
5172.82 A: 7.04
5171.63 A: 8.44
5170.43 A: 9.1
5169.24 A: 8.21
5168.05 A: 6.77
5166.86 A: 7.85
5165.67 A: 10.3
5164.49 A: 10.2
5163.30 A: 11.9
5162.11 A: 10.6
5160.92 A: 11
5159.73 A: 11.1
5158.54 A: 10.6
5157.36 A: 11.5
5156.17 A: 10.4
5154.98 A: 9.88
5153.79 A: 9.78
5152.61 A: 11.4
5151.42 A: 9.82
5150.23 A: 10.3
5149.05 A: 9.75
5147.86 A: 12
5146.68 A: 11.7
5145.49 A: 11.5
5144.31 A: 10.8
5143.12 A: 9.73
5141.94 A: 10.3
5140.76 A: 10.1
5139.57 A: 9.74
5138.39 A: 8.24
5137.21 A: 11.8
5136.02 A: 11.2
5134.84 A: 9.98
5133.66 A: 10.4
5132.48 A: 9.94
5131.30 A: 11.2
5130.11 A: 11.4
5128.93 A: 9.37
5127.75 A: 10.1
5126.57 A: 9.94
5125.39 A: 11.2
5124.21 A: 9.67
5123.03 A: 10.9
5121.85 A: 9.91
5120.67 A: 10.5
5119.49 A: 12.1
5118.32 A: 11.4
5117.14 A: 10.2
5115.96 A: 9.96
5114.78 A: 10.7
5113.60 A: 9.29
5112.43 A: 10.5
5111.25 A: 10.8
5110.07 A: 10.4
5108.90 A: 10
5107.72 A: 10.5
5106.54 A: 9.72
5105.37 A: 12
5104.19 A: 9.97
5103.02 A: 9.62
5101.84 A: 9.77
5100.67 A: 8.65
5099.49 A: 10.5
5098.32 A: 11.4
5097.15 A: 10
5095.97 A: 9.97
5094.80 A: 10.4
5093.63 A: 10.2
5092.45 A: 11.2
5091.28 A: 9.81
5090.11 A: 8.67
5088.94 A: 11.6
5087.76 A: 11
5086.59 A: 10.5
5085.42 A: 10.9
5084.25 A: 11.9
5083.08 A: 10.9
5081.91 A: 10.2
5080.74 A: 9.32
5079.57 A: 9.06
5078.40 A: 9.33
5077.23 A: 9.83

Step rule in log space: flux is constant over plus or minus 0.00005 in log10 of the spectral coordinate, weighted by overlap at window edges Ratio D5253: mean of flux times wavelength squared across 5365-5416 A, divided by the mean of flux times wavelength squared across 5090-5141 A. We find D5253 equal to 1.12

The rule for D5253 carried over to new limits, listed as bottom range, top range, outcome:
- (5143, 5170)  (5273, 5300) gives 1.09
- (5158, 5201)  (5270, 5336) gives 1.16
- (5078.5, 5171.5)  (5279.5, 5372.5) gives 1.09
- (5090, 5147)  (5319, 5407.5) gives 1.10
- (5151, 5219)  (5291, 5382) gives 1.14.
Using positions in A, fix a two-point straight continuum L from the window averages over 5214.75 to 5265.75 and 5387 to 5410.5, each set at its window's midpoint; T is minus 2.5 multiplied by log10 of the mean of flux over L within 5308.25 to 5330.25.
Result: 0.03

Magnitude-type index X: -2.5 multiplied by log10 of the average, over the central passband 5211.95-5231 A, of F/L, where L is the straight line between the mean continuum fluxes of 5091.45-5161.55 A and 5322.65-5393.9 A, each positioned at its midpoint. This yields 0.02 mag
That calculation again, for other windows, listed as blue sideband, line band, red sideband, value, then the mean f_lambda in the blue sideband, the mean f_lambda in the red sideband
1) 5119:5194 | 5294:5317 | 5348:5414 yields -0.06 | 9.94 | 10.3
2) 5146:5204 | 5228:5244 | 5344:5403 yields -0.02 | 9.78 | 10.5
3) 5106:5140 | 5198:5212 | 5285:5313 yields 0.04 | 10.4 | 10.9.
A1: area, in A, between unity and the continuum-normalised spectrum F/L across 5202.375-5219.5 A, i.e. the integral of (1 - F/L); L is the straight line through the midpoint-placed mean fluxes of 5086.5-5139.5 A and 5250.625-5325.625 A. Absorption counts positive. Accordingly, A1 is 0.7 A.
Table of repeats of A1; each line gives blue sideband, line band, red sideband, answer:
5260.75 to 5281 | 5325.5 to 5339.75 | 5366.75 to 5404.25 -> 0.24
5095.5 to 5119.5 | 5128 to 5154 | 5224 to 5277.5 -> -0.51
